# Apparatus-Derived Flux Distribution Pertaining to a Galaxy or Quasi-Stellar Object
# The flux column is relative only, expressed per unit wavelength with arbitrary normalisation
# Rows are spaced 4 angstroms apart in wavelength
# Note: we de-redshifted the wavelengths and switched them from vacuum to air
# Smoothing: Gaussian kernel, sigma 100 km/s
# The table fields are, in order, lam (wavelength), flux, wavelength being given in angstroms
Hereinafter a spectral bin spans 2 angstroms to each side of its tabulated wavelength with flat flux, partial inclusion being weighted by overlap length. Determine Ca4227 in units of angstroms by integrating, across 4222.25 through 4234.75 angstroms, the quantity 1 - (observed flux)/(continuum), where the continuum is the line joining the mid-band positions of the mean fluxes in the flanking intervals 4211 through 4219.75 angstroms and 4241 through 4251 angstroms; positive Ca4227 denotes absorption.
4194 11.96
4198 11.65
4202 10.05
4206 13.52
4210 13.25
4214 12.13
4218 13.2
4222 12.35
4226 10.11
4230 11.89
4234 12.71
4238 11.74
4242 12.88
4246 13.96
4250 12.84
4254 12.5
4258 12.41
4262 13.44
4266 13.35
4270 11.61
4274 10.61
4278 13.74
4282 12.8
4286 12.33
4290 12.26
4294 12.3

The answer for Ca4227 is 1.4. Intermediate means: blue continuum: 12.7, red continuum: 13.3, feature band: 11.6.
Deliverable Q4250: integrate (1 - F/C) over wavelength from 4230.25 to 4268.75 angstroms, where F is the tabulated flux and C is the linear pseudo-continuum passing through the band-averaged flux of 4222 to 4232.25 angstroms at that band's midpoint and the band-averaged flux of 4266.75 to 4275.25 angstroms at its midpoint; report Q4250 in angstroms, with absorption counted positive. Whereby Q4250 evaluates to -4.7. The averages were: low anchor 11.3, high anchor 11.5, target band 12.8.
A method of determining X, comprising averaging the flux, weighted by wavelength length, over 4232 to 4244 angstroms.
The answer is 12.4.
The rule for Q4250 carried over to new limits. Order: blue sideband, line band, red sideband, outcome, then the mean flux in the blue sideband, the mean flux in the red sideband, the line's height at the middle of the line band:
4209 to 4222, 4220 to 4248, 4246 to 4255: 1.4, 12.8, 13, 12.9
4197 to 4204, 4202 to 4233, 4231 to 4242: -2.1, 10.7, 12.3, 11.5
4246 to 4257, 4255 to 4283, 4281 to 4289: 0.3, 12.9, 12.5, 12.7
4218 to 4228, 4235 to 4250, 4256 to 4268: -0.6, 11.6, 13.1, 12.3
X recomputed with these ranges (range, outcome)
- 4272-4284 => 12.4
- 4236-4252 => 12.9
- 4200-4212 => 12.3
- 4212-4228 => 11.9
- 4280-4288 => 12.6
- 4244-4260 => 12.9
